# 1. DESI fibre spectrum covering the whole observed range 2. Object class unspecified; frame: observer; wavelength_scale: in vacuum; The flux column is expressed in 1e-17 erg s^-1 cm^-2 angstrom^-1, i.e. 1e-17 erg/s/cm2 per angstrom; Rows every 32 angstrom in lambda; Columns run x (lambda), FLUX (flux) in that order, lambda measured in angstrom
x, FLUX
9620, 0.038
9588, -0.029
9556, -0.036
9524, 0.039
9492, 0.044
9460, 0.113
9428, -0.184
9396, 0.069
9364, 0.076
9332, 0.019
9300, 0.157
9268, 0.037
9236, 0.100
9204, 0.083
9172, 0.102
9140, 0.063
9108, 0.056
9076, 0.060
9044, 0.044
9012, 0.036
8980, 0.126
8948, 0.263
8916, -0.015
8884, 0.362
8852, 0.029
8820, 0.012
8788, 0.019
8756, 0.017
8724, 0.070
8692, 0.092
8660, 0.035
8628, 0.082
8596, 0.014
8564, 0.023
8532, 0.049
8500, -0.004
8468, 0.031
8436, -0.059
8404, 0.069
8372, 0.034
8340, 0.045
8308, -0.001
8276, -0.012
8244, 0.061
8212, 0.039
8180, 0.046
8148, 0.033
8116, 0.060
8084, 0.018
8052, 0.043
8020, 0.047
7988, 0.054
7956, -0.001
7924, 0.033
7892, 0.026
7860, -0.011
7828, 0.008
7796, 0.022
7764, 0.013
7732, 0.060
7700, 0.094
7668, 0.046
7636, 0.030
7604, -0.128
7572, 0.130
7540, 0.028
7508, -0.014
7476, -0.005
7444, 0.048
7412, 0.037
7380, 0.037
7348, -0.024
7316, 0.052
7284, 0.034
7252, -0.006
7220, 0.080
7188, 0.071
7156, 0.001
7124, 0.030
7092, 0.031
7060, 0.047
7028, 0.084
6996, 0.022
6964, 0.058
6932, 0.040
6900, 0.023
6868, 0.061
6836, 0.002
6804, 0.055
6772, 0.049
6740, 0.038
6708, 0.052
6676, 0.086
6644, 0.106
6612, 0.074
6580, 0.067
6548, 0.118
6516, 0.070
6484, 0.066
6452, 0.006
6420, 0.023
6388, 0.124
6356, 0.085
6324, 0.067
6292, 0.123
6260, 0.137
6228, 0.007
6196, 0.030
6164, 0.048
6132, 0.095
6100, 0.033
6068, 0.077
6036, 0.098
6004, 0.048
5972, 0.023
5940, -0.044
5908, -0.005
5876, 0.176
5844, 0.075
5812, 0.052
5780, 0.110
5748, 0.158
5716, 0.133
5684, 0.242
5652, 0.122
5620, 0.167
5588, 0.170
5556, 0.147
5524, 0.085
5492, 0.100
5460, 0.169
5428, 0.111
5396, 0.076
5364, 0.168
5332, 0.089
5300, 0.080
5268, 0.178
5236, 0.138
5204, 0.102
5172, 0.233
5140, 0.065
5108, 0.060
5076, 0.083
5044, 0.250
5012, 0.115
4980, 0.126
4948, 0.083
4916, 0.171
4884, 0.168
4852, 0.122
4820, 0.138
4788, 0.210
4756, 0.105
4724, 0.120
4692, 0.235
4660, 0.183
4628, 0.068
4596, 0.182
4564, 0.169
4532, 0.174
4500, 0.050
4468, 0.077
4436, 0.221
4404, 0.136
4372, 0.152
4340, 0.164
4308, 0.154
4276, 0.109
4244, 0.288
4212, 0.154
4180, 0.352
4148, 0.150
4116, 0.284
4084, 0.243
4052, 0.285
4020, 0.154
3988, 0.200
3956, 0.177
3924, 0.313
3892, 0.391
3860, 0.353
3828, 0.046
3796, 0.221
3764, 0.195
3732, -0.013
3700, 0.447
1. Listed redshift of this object 1.384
